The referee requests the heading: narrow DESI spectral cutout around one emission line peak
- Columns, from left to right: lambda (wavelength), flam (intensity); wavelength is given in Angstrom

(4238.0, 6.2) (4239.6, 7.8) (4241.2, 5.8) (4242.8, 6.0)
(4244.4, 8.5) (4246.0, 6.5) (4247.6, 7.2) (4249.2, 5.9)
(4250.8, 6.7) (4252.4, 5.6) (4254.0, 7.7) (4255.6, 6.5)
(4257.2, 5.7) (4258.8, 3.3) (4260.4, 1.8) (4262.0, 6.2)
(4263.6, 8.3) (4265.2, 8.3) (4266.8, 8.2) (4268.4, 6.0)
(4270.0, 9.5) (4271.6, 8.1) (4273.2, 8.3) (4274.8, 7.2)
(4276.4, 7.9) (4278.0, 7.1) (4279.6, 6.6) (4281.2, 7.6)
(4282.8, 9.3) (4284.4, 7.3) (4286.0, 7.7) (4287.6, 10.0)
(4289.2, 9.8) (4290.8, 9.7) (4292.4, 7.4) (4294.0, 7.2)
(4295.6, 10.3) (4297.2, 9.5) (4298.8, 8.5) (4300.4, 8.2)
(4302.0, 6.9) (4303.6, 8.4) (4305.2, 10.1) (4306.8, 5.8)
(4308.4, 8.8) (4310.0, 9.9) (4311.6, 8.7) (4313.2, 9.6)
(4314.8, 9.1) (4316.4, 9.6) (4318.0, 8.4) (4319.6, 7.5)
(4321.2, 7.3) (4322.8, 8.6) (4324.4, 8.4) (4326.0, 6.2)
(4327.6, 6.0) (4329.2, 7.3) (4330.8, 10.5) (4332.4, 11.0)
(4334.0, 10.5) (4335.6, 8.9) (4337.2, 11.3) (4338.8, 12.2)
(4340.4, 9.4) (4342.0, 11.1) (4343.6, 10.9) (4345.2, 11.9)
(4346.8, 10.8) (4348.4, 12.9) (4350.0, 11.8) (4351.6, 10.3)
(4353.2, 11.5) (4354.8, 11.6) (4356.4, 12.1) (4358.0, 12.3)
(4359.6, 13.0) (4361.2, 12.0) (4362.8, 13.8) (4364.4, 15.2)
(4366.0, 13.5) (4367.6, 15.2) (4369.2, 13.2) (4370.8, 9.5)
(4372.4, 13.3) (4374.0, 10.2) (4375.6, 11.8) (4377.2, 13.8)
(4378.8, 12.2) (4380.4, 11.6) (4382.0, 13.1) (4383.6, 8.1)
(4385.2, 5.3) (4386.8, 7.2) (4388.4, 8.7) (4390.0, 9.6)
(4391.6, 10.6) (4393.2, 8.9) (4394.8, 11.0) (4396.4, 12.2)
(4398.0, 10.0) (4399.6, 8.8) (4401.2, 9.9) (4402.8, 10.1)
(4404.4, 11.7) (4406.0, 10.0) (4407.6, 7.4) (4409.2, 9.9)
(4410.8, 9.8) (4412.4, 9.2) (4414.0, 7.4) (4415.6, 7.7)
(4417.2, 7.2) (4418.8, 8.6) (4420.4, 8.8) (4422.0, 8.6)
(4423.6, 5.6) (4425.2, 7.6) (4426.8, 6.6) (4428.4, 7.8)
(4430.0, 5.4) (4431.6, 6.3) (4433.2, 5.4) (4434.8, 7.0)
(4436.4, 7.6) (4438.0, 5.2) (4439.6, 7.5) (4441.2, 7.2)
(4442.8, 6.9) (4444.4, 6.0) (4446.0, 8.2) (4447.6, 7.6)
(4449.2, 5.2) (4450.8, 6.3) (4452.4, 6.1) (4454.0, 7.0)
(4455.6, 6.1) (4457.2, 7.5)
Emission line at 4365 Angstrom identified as C IV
